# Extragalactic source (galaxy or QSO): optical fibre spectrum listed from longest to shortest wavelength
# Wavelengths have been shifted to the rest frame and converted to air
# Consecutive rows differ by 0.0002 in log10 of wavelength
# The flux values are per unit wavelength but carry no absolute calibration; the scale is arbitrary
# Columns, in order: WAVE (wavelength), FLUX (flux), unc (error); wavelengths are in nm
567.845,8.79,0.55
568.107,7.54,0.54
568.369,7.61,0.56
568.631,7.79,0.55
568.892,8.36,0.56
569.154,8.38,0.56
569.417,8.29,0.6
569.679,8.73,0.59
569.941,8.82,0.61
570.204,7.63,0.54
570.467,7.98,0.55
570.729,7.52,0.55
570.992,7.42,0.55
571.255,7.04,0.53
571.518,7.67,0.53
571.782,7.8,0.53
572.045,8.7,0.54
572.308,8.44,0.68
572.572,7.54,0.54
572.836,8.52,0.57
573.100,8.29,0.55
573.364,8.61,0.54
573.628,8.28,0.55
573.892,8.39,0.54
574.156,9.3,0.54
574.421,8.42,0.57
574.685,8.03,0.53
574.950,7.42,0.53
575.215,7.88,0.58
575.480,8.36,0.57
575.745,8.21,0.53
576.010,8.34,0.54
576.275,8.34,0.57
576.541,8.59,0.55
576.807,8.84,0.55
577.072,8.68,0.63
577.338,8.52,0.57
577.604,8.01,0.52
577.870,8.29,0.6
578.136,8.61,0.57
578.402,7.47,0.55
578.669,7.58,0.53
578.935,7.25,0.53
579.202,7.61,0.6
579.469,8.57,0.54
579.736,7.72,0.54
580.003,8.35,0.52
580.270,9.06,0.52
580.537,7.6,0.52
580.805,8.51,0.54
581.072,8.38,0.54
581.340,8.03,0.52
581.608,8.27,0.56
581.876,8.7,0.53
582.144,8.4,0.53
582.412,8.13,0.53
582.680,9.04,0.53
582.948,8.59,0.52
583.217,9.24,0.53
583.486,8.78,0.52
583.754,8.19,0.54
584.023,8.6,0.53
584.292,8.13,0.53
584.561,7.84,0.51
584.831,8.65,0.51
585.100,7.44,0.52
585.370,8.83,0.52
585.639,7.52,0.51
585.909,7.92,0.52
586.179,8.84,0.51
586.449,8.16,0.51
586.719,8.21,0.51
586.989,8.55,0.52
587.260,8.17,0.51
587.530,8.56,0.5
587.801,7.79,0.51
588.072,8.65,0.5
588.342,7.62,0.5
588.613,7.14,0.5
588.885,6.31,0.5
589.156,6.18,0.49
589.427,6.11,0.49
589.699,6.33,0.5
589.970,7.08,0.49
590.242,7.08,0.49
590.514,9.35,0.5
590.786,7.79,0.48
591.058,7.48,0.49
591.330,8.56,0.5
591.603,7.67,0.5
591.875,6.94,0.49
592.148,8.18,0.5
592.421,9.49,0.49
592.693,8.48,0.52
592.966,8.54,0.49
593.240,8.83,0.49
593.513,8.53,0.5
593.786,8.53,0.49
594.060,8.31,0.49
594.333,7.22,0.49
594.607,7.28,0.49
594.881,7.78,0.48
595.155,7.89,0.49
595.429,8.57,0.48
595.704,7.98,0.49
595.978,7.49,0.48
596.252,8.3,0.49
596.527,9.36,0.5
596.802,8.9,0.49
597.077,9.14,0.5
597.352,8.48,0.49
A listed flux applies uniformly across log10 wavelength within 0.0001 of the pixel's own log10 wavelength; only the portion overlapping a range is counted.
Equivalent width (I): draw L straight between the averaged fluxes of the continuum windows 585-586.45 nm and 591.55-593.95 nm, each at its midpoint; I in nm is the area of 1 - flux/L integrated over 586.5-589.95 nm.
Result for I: 0.31 nm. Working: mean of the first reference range 8.13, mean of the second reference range 8.38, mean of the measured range 7.47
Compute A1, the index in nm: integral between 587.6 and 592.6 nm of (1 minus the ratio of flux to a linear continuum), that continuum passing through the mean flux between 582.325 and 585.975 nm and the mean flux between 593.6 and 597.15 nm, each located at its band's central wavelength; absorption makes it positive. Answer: 0.43 nm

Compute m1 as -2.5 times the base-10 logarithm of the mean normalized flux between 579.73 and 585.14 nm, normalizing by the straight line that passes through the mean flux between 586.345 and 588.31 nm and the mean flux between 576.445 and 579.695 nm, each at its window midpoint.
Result -0.02 mag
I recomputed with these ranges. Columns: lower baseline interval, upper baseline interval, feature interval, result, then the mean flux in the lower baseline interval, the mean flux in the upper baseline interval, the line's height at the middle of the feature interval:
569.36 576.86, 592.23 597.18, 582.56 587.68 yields -0.06 nm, 8.18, 8.36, 8.28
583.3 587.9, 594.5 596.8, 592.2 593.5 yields -0.09 nm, 8.26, 8.14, 8.17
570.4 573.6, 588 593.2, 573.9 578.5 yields -0.25 nm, 7.97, 7.64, 7.9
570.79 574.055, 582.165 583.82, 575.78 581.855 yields 0.15 nm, 8.06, 8.67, 8.43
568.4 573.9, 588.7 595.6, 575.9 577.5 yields -0.11 nm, 8.09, 7.78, 8.01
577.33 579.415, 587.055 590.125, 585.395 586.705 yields -0.13 nm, 7.91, 7.29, 7.45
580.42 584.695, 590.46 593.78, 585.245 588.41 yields 0.04 nm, 8.41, 8.3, 8.36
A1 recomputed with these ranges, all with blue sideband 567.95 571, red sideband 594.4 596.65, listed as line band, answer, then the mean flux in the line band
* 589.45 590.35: 0.15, 6.73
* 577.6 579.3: 0.05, 7.82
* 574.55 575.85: 0.01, 7.98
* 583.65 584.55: -0.02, 8.25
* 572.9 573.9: -0.05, 8.4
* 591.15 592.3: 0.03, 7.84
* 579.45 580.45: -0.04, 8.37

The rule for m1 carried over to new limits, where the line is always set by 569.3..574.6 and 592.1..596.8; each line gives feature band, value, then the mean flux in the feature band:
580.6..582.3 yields -0.02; 8.34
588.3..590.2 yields 0.24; 6.65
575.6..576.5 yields -0.02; 8.33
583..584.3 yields -0.05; 8.63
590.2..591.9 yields 0.05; 7.94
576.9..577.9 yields -0.03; 8.41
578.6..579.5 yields 0.07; 7.67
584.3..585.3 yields 0.03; 8.05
